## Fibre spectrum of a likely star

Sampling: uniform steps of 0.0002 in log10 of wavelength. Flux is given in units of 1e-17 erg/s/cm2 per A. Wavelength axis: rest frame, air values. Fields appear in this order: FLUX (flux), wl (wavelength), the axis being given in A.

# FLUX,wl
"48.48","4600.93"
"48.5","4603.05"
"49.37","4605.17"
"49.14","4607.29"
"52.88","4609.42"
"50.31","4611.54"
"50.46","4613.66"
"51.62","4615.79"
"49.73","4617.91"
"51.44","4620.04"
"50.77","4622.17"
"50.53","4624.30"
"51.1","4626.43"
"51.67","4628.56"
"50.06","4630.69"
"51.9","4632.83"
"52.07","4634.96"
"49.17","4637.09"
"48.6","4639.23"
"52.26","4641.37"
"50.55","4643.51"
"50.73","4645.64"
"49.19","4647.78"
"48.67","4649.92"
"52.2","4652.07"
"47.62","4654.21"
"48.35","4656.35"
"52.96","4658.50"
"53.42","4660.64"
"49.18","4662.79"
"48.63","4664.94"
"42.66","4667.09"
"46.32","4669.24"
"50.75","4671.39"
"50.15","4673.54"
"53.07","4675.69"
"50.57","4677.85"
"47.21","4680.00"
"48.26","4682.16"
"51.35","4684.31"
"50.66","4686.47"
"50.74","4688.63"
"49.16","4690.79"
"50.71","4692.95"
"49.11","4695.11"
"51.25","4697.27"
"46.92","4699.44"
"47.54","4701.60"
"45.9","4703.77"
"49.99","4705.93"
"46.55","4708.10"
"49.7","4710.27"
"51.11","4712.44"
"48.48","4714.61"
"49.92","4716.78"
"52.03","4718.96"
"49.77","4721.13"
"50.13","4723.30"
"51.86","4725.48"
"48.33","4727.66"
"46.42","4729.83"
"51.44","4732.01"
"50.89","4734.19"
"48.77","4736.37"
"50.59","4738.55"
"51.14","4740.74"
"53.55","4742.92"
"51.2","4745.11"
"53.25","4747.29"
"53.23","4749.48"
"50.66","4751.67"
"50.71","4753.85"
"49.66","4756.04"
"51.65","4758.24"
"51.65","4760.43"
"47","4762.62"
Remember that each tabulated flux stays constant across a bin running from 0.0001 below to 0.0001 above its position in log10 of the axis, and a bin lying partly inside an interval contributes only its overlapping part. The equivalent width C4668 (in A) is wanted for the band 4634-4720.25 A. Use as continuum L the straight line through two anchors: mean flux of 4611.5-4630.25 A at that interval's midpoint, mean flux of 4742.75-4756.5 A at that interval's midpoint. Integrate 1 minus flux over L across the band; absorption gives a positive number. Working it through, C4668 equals 2.8 A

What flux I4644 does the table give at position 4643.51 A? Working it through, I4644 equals 50.55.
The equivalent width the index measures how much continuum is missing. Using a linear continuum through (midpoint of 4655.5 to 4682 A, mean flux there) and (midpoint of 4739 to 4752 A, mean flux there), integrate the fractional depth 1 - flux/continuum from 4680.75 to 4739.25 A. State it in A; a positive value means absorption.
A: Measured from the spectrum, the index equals 1.6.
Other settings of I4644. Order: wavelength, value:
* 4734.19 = 50.89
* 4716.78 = 49.92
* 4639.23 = 48.6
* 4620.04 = 51.44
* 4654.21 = 47.62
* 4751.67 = 50.66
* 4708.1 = 46.55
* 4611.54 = 50.31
